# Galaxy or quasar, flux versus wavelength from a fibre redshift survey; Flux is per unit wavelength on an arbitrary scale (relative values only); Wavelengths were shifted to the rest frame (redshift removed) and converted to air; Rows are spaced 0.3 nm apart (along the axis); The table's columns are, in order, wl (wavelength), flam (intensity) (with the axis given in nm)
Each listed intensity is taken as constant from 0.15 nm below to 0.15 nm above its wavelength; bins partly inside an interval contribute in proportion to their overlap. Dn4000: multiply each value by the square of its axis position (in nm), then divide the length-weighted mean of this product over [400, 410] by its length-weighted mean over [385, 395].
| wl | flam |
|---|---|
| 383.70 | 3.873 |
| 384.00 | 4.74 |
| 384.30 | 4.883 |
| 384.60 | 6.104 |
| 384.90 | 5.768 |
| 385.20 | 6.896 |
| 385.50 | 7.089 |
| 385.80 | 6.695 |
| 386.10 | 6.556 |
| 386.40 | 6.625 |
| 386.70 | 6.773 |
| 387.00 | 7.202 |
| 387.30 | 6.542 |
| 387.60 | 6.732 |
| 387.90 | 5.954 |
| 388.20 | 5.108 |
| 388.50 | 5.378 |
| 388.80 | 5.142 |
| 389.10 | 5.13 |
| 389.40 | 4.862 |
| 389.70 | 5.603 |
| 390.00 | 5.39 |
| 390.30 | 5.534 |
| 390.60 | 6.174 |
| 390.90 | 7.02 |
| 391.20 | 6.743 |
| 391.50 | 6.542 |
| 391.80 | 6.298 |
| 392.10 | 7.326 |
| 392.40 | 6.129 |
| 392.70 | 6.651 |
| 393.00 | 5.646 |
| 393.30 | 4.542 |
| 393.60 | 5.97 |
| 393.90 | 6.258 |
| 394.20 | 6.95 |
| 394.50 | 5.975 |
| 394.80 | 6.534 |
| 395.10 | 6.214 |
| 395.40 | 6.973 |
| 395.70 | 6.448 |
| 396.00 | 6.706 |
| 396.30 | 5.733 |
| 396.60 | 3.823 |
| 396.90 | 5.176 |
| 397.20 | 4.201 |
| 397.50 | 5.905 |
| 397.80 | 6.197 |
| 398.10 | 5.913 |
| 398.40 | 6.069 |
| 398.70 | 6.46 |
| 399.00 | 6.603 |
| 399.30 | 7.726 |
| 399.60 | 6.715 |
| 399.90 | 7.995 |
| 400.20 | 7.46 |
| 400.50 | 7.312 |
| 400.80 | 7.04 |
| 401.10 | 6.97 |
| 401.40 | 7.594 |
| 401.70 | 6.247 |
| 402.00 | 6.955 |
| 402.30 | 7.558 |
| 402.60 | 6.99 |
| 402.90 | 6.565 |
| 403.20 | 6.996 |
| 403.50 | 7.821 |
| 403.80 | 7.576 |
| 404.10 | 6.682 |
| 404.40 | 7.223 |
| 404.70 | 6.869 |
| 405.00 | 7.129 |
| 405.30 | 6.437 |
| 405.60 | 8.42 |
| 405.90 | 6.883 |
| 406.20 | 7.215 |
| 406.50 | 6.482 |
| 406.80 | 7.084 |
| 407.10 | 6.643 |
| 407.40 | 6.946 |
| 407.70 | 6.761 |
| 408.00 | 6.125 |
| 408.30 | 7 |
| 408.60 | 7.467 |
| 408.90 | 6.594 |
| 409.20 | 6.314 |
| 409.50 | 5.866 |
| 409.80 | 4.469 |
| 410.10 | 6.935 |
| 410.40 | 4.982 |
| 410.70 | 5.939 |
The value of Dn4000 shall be 1.2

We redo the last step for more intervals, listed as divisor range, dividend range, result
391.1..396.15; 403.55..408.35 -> 1.17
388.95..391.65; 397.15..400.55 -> 1.17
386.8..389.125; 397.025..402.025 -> 1.19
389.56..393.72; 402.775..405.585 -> 1.24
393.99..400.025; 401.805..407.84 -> 1.18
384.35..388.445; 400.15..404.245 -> 1.20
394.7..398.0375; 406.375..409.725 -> 1.21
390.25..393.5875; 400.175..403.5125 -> 1.19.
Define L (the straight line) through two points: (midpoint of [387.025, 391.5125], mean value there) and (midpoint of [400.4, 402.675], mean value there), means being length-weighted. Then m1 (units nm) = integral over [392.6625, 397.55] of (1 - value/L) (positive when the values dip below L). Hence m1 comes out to 0.45 nm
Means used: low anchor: 5.87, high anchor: 7.08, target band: 5.85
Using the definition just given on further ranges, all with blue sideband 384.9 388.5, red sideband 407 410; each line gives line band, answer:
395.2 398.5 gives 0.36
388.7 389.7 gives 0.21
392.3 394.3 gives 0.14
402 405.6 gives -0.39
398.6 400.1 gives -0.16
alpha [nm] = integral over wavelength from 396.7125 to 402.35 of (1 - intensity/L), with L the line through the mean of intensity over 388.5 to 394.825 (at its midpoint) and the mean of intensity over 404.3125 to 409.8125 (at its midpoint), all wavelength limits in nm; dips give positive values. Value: -0.17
